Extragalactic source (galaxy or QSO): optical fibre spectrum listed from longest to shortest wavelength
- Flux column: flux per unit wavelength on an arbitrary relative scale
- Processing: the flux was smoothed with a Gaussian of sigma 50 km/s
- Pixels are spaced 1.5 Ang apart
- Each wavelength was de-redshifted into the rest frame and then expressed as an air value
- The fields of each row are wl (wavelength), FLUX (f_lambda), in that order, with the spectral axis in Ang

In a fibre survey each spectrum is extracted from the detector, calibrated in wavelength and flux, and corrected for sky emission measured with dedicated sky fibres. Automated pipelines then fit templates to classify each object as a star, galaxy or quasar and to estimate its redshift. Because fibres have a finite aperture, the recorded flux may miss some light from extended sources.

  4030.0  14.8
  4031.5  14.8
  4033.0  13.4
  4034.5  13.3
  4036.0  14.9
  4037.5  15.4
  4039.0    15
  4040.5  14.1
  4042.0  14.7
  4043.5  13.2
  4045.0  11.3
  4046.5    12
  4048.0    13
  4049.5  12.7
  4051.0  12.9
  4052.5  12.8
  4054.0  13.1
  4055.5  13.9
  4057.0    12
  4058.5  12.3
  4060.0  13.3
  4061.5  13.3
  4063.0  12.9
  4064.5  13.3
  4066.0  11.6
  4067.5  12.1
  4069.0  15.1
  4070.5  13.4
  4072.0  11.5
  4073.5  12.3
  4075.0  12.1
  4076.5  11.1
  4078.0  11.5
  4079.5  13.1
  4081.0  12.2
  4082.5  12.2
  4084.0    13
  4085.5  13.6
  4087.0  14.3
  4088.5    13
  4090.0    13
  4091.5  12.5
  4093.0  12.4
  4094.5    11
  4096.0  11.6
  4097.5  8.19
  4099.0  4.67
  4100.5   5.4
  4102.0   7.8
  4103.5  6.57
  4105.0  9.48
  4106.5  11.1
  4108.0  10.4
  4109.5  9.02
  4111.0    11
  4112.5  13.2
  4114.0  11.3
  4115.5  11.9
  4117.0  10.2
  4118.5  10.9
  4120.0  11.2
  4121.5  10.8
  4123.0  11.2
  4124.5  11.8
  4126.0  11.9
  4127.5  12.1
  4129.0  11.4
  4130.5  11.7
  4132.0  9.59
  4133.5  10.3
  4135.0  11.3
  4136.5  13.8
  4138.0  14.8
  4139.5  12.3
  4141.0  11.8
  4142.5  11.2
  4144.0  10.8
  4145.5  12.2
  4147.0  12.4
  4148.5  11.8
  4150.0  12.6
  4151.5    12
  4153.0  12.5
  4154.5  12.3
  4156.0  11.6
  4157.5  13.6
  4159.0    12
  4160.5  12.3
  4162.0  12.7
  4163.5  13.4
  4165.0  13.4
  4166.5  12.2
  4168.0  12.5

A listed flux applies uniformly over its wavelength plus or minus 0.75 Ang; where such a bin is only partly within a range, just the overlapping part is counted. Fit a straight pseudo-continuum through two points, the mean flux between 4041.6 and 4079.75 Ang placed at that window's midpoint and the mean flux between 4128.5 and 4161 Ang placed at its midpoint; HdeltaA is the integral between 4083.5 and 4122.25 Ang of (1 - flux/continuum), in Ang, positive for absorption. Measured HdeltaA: 5.3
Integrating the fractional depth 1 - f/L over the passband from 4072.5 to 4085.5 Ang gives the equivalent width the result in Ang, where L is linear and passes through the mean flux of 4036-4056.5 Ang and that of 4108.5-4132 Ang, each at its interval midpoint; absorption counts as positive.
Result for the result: 0.2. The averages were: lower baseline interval 13.4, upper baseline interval 11.2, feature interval 12.3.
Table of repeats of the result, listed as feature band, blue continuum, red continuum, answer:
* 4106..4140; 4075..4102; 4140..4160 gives 0.8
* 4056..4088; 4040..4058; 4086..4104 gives -3.3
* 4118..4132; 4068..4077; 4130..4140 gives 0.8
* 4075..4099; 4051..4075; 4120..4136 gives 0.6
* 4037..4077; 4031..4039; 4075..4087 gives 1.5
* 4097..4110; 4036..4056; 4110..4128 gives 4.2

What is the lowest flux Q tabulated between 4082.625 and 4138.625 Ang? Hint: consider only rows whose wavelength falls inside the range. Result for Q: 4.67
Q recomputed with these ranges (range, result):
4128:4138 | 9.59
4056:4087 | 11.1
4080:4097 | 11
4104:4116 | 9.02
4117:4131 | 10.2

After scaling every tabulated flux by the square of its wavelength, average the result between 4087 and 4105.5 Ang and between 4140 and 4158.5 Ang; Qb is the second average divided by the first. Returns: 1.3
